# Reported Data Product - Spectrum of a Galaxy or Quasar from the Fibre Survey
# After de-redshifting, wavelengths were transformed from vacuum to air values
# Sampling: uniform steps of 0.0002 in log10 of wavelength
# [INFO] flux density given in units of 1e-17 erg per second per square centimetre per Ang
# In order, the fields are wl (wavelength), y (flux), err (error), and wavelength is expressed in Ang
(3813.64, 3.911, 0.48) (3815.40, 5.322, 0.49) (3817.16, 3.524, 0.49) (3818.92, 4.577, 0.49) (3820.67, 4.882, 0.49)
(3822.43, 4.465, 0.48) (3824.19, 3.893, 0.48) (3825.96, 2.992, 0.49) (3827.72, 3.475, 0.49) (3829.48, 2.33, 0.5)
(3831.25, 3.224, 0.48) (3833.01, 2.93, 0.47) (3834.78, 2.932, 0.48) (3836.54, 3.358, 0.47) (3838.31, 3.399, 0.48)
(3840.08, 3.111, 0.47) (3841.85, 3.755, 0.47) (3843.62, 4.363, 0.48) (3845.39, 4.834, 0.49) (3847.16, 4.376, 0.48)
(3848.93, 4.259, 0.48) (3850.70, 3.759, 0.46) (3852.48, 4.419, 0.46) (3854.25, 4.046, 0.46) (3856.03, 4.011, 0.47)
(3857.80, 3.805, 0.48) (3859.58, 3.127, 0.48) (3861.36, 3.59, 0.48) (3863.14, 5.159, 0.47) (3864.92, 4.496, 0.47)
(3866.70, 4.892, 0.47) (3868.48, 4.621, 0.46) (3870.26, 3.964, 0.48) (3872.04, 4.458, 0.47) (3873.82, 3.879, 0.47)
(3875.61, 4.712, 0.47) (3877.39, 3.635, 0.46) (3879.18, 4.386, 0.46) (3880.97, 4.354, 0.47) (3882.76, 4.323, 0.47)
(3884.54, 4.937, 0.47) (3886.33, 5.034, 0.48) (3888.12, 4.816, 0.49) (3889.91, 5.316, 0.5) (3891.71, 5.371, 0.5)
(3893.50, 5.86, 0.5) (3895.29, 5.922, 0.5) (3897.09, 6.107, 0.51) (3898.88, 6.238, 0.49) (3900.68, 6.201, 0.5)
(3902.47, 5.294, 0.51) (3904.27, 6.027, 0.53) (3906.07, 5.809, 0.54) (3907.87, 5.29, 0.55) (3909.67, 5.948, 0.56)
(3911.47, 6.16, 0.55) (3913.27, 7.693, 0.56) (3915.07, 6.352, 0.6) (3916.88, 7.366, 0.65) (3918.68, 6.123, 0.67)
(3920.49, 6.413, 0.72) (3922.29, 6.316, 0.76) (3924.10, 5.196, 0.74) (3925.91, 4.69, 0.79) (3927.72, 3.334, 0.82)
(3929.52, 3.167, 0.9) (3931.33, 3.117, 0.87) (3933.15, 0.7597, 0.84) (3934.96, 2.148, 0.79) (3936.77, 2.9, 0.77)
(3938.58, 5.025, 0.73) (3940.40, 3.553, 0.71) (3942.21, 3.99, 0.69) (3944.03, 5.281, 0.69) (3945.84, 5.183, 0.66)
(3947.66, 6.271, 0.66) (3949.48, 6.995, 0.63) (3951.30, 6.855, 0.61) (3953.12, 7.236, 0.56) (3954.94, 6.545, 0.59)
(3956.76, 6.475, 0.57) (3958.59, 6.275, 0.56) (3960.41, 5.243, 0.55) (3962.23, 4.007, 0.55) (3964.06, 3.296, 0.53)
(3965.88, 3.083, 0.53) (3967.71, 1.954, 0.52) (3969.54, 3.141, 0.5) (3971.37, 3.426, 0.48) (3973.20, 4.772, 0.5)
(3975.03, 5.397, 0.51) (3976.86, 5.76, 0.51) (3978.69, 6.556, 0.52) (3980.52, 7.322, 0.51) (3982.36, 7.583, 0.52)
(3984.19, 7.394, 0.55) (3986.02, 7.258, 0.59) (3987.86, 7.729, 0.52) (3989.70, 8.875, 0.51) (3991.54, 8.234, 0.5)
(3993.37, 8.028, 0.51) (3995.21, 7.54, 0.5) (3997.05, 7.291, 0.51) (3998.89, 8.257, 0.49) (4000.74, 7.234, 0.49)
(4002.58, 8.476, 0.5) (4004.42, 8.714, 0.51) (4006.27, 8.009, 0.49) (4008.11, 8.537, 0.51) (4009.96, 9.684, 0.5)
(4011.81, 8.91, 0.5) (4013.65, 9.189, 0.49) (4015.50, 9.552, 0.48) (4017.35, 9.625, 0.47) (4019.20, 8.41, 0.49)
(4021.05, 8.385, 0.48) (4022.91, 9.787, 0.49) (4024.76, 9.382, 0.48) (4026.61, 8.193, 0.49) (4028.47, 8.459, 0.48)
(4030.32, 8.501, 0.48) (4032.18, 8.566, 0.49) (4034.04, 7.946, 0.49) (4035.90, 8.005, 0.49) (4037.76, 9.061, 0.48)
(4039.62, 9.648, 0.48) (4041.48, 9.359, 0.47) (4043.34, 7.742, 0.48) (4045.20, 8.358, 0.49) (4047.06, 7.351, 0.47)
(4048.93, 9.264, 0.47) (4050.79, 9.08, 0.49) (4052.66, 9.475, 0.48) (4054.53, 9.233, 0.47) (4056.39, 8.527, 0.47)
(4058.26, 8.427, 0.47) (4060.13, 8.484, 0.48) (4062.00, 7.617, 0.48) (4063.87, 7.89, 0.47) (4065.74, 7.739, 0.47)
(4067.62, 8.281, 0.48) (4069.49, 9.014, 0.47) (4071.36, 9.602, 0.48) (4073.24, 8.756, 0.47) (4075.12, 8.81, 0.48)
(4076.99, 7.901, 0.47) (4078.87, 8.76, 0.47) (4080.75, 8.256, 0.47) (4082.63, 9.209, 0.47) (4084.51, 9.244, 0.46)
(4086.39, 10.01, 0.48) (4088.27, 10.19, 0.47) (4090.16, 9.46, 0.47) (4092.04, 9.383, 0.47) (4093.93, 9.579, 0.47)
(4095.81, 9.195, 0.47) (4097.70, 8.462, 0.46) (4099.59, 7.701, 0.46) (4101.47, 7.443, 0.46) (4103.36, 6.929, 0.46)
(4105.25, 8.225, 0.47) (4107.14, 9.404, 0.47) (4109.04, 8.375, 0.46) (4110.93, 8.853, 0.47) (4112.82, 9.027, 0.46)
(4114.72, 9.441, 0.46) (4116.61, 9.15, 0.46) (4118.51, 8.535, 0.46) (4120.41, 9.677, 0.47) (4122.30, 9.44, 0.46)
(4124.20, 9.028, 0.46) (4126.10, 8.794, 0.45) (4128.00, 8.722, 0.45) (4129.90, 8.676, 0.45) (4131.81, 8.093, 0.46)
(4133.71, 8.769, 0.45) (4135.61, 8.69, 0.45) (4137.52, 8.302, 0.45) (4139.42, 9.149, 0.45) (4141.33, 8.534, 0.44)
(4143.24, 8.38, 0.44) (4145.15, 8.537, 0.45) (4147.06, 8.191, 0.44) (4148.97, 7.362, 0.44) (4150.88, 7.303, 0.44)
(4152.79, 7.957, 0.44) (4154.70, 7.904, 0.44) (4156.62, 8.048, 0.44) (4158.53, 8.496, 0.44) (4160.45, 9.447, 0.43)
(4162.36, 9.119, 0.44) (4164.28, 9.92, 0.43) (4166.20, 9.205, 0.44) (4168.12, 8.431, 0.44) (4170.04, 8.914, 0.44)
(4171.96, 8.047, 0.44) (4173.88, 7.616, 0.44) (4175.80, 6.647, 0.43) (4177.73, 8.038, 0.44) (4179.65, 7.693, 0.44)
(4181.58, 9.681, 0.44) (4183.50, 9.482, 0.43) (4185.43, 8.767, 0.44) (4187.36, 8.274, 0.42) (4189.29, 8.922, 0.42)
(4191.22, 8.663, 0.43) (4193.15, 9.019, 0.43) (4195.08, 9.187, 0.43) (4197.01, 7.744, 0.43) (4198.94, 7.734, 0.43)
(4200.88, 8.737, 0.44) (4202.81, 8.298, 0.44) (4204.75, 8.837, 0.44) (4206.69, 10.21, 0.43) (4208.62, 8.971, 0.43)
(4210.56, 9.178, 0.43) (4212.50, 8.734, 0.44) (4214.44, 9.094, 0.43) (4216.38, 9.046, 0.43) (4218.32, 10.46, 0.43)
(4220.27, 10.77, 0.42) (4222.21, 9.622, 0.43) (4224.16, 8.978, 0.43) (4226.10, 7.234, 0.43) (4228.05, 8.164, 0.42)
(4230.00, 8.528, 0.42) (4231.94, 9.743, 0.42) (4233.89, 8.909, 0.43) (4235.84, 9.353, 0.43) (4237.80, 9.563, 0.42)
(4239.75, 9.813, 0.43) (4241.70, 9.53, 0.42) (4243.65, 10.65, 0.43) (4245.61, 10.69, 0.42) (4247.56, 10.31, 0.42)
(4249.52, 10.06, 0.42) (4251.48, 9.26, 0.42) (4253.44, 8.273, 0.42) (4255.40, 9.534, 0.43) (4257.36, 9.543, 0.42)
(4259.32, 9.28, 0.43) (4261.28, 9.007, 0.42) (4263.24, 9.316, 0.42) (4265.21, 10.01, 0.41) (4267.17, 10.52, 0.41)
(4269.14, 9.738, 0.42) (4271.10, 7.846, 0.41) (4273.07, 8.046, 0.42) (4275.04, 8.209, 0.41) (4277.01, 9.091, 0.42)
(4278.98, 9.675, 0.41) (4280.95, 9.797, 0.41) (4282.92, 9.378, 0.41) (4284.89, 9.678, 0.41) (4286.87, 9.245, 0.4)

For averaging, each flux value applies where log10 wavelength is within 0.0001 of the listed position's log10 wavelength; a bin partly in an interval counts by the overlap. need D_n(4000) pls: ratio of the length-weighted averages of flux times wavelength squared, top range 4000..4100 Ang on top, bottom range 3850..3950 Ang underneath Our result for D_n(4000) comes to 1.9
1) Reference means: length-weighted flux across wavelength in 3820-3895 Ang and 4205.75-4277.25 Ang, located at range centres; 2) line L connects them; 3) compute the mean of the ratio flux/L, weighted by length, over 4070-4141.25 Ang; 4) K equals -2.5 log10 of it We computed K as -0.18 mag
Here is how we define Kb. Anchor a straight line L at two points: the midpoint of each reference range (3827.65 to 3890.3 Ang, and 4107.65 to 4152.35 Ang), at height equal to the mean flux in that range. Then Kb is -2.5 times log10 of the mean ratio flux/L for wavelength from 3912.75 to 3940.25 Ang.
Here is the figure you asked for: 0.12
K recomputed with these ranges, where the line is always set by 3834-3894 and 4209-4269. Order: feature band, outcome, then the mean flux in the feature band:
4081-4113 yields -0.183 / 8.85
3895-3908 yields -0.226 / 5.89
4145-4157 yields 0.051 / 7.85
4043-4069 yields -0.214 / 8.42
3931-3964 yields 0.121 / 4.87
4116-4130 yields -0.152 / 9.02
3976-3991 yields -0.233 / 7.34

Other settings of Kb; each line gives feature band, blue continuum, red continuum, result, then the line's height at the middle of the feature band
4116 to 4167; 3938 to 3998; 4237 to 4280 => -0.08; 8.01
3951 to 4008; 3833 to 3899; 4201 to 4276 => -0.09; 5.88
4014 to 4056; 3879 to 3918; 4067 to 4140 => -0.13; 7.79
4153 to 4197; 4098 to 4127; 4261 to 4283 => 0.04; 8.88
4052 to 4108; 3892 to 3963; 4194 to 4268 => -0.19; 7.34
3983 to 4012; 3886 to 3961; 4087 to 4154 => -0.22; 6.61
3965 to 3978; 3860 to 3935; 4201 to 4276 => 0.44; 5.94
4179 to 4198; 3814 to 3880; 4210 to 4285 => -0.03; 8.56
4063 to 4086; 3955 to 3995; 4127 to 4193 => -0.19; 7.26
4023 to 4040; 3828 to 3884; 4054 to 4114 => -0.14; 7.6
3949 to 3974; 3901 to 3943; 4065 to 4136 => 0.17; 5.78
